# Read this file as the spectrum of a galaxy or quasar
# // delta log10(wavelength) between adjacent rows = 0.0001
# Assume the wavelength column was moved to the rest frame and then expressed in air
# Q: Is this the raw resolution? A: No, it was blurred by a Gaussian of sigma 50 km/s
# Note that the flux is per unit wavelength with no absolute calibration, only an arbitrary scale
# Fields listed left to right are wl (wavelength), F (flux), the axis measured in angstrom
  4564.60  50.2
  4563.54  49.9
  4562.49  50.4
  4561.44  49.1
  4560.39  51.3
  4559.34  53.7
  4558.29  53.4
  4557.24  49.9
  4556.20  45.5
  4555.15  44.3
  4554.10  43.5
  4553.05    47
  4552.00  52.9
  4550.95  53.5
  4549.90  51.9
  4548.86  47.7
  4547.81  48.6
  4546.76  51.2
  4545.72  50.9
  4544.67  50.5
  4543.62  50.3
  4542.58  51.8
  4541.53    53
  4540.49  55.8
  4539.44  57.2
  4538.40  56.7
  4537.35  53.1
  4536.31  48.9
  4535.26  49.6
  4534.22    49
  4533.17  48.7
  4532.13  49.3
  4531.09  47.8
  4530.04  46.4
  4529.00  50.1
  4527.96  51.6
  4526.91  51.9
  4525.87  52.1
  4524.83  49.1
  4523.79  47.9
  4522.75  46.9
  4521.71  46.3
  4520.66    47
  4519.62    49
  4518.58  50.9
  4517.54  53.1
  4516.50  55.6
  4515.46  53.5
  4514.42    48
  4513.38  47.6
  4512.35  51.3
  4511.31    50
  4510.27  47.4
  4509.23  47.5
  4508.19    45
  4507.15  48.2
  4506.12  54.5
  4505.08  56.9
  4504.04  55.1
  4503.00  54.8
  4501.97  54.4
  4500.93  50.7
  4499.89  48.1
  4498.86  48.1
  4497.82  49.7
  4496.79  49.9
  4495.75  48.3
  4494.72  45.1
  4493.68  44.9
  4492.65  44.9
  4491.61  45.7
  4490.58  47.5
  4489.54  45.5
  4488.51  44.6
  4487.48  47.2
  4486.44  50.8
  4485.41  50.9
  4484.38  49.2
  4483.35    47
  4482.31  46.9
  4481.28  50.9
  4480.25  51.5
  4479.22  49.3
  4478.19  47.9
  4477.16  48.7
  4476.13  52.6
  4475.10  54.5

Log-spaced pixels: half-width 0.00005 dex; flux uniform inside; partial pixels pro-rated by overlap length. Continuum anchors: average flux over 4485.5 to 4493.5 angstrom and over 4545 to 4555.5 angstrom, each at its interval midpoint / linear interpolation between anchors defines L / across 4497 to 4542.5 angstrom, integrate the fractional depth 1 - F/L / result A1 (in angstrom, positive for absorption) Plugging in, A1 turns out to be -2.5 angstrom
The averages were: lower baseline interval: 46.8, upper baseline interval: 49.2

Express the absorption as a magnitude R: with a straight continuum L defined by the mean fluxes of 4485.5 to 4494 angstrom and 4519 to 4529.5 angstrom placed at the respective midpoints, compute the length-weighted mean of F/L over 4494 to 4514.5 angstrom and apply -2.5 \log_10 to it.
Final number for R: -0.05 mag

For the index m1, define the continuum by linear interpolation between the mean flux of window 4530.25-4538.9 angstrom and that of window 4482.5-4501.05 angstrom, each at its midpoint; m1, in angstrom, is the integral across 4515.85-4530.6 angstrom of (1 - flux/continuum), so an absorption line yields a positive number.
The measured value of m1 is -0.1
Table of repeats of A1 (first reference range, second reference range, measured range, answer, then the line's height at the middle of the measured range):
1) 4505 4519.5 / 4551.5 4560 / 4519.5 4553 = -0.64 angstrom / 49.6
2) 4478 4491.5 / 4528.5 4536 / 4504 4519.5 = -0.72 angstrom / 48.5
